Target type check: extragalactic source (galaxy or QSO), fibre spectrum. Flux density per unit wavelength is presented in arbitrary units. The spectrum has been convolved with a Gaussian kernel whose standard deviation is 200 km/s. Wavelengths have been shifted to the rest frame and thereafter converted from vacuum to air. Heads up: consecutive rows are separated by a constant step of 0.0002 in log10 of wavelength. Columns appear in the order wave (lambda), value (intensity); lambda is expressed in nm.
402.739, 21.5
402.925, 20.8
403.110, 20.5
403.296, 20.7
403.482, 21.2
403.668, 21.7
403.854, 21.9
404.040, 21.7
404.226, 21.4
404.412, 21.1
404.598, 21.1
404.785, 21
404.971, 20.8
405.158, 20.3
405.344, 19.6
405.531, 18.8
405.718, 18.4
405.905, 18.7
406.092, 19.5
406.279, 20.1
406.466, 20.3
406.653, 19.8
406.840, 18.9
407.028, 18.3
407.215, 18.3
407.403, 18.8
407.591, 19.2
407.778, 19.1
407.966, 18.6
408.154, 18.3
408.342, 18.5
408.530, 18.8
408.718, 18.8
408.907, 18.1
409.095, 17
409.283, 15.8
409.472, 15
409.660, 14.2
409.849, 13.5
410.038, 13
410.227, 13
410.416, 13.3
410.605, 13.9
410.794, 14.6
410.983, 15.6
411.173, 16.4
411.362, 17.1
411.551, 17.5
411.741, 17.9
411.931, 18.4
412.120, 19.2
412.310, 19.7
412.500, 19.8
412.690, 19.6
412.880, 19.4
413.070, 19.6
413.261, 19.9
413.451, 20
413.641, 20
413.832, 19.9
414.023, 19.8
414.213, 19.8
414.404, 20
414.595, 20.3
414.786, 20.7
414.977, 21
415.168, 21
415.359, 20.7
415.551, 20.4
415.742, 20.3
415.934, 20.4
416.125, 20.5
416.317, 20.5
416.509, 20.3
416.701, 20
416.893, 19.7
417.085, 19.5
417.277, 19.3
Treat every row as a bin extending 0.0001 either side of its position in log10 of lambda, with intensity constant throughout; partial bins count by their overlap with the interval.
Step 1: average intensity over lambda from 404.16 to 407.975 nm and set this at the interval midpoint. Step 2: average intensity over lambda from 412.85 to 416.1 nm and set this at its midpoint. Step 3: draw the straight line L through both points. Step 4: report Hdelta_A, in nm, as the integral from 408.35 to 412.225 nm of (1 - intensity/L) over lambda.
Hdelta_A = 0.74 nm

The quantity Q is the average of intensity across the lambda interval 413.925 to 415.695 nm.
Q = 20.4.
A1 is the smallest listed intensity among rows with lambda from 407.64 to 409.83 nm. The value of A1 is 14.2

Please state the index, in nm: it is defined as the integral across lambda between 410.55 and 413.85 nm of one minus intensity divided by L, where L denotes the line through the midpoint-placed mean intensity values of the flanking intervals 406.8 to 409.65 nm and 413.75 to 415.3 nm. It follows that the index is 0.21 nm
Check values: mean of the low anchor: 18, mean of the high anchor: 20.3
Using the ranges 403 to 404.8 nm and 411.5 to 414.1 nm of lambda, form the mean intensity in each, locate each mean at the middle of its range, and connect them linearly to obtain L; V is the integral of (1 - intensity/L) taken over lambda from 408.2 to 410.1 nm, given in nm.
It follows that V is 0.36 nm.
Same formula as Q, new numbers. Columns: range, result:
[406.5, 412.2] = 17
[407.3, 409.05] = 18.6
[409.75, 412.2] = 15.6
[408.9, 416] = 18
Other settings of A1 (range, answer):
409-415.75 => 13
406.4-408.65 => 18.3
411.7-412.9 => 17.9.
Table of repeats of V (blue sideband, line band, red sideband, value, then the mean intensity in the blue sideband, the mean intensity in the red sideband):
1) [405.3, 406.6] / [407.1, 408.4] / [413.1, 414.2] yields 0.05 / 19.3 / 19.9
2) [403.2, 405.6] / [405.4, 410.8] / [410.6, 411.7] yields 0.28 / 20.9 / 16.1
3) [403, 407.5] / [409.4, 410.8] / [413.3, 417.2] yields 0.45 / 20.1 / 20.2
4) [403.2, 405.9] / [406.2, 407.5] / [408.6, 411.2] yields -0.07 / 20.6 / 15.2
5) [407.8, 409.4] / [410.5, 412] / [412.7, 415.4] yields 0.21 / 18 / 20.1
